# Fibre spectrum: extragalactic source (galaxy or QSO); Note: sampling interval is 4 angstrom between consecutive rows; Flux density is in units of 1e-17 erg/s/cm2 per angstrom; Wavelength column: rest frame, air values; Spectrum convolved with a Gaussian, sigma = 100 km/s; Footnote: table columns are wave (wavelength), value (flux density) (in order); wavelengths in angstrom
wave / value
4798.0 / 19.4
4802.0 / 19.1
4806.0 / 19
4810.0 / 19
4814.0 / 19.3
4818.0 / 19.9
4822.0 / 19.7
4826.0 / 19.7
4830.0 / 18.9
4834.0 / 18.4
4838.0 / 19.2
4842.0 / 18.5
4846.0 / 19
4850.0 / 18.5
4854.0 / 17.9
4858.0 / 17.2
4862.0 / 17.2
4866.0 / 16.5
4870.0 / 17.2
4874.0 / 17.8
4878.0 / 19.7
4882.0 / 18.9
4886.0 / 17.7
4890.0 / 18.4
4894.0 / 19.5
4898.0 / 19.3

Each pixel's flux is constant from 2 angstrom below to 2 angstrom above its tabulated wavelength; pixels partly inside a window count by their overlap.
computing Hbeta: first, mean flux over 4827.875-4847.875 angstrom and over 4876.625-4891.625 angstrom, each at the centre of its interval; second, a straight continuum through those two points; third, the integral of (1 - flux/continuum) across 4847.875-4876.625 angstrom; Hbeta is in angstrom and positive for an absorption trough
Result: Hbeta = 1.8 angstrom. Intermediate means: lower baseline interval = 18.8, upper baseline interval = 18.6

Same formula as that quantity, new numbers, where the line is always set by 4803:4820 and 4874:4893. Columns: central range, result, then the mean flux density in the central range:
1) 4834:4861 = 0.9 angstrom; 18.3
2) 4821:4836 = 0.0 angstrom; 19.1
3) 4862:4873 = 1.0 angstrom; 17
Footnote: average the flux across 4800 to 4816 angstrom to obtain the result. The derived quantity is 19.1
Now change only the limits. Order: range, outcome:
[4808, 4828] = 19.5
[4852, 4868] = 17.2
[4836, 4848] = 18.9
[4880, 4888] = 18.3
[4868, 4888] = 18.3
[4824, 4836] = 19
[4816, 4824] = 19.8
